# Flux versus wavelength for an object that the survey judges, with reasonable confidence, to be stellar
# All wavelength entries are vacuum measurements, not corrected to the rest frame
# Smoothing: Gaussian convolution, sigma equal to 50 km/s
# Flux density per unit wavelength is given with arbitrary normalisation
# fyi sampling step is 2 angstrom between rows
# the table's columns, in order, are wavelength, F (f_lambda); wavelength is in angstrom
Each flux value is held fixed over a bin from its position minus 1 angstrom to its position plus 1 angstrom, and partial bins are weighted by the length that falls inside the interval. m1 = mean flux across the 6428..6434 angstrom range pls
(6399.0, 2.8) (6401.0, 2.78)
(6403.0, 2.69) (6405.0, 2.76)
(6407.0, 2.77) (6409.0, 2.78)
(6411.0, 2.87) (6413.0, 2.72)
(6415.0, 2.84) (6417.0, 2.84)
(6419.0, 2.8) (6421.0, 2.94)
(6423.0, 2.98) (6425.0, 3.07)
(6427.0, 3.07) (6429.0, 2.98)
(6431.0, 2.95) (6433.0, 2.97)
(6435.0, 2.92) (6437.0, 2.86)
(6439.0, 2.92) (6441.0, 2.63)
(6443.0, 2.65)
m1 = 2.97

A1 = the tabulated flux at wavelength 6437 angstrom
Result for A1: 2.86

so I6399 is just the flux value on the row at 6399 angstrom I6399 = 2.8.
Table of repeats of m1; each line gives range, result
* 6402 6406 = 2.72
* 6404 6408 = 2.76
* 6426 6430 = 3.02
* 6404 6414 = 2.78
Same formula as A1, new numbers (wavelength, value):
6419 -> 2.8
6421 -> 2.94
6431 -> 2.95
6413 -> 2.72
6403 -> 2.69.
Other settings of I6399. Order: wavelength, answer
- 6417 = 2.84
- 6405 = 2.76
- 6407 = 2.77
